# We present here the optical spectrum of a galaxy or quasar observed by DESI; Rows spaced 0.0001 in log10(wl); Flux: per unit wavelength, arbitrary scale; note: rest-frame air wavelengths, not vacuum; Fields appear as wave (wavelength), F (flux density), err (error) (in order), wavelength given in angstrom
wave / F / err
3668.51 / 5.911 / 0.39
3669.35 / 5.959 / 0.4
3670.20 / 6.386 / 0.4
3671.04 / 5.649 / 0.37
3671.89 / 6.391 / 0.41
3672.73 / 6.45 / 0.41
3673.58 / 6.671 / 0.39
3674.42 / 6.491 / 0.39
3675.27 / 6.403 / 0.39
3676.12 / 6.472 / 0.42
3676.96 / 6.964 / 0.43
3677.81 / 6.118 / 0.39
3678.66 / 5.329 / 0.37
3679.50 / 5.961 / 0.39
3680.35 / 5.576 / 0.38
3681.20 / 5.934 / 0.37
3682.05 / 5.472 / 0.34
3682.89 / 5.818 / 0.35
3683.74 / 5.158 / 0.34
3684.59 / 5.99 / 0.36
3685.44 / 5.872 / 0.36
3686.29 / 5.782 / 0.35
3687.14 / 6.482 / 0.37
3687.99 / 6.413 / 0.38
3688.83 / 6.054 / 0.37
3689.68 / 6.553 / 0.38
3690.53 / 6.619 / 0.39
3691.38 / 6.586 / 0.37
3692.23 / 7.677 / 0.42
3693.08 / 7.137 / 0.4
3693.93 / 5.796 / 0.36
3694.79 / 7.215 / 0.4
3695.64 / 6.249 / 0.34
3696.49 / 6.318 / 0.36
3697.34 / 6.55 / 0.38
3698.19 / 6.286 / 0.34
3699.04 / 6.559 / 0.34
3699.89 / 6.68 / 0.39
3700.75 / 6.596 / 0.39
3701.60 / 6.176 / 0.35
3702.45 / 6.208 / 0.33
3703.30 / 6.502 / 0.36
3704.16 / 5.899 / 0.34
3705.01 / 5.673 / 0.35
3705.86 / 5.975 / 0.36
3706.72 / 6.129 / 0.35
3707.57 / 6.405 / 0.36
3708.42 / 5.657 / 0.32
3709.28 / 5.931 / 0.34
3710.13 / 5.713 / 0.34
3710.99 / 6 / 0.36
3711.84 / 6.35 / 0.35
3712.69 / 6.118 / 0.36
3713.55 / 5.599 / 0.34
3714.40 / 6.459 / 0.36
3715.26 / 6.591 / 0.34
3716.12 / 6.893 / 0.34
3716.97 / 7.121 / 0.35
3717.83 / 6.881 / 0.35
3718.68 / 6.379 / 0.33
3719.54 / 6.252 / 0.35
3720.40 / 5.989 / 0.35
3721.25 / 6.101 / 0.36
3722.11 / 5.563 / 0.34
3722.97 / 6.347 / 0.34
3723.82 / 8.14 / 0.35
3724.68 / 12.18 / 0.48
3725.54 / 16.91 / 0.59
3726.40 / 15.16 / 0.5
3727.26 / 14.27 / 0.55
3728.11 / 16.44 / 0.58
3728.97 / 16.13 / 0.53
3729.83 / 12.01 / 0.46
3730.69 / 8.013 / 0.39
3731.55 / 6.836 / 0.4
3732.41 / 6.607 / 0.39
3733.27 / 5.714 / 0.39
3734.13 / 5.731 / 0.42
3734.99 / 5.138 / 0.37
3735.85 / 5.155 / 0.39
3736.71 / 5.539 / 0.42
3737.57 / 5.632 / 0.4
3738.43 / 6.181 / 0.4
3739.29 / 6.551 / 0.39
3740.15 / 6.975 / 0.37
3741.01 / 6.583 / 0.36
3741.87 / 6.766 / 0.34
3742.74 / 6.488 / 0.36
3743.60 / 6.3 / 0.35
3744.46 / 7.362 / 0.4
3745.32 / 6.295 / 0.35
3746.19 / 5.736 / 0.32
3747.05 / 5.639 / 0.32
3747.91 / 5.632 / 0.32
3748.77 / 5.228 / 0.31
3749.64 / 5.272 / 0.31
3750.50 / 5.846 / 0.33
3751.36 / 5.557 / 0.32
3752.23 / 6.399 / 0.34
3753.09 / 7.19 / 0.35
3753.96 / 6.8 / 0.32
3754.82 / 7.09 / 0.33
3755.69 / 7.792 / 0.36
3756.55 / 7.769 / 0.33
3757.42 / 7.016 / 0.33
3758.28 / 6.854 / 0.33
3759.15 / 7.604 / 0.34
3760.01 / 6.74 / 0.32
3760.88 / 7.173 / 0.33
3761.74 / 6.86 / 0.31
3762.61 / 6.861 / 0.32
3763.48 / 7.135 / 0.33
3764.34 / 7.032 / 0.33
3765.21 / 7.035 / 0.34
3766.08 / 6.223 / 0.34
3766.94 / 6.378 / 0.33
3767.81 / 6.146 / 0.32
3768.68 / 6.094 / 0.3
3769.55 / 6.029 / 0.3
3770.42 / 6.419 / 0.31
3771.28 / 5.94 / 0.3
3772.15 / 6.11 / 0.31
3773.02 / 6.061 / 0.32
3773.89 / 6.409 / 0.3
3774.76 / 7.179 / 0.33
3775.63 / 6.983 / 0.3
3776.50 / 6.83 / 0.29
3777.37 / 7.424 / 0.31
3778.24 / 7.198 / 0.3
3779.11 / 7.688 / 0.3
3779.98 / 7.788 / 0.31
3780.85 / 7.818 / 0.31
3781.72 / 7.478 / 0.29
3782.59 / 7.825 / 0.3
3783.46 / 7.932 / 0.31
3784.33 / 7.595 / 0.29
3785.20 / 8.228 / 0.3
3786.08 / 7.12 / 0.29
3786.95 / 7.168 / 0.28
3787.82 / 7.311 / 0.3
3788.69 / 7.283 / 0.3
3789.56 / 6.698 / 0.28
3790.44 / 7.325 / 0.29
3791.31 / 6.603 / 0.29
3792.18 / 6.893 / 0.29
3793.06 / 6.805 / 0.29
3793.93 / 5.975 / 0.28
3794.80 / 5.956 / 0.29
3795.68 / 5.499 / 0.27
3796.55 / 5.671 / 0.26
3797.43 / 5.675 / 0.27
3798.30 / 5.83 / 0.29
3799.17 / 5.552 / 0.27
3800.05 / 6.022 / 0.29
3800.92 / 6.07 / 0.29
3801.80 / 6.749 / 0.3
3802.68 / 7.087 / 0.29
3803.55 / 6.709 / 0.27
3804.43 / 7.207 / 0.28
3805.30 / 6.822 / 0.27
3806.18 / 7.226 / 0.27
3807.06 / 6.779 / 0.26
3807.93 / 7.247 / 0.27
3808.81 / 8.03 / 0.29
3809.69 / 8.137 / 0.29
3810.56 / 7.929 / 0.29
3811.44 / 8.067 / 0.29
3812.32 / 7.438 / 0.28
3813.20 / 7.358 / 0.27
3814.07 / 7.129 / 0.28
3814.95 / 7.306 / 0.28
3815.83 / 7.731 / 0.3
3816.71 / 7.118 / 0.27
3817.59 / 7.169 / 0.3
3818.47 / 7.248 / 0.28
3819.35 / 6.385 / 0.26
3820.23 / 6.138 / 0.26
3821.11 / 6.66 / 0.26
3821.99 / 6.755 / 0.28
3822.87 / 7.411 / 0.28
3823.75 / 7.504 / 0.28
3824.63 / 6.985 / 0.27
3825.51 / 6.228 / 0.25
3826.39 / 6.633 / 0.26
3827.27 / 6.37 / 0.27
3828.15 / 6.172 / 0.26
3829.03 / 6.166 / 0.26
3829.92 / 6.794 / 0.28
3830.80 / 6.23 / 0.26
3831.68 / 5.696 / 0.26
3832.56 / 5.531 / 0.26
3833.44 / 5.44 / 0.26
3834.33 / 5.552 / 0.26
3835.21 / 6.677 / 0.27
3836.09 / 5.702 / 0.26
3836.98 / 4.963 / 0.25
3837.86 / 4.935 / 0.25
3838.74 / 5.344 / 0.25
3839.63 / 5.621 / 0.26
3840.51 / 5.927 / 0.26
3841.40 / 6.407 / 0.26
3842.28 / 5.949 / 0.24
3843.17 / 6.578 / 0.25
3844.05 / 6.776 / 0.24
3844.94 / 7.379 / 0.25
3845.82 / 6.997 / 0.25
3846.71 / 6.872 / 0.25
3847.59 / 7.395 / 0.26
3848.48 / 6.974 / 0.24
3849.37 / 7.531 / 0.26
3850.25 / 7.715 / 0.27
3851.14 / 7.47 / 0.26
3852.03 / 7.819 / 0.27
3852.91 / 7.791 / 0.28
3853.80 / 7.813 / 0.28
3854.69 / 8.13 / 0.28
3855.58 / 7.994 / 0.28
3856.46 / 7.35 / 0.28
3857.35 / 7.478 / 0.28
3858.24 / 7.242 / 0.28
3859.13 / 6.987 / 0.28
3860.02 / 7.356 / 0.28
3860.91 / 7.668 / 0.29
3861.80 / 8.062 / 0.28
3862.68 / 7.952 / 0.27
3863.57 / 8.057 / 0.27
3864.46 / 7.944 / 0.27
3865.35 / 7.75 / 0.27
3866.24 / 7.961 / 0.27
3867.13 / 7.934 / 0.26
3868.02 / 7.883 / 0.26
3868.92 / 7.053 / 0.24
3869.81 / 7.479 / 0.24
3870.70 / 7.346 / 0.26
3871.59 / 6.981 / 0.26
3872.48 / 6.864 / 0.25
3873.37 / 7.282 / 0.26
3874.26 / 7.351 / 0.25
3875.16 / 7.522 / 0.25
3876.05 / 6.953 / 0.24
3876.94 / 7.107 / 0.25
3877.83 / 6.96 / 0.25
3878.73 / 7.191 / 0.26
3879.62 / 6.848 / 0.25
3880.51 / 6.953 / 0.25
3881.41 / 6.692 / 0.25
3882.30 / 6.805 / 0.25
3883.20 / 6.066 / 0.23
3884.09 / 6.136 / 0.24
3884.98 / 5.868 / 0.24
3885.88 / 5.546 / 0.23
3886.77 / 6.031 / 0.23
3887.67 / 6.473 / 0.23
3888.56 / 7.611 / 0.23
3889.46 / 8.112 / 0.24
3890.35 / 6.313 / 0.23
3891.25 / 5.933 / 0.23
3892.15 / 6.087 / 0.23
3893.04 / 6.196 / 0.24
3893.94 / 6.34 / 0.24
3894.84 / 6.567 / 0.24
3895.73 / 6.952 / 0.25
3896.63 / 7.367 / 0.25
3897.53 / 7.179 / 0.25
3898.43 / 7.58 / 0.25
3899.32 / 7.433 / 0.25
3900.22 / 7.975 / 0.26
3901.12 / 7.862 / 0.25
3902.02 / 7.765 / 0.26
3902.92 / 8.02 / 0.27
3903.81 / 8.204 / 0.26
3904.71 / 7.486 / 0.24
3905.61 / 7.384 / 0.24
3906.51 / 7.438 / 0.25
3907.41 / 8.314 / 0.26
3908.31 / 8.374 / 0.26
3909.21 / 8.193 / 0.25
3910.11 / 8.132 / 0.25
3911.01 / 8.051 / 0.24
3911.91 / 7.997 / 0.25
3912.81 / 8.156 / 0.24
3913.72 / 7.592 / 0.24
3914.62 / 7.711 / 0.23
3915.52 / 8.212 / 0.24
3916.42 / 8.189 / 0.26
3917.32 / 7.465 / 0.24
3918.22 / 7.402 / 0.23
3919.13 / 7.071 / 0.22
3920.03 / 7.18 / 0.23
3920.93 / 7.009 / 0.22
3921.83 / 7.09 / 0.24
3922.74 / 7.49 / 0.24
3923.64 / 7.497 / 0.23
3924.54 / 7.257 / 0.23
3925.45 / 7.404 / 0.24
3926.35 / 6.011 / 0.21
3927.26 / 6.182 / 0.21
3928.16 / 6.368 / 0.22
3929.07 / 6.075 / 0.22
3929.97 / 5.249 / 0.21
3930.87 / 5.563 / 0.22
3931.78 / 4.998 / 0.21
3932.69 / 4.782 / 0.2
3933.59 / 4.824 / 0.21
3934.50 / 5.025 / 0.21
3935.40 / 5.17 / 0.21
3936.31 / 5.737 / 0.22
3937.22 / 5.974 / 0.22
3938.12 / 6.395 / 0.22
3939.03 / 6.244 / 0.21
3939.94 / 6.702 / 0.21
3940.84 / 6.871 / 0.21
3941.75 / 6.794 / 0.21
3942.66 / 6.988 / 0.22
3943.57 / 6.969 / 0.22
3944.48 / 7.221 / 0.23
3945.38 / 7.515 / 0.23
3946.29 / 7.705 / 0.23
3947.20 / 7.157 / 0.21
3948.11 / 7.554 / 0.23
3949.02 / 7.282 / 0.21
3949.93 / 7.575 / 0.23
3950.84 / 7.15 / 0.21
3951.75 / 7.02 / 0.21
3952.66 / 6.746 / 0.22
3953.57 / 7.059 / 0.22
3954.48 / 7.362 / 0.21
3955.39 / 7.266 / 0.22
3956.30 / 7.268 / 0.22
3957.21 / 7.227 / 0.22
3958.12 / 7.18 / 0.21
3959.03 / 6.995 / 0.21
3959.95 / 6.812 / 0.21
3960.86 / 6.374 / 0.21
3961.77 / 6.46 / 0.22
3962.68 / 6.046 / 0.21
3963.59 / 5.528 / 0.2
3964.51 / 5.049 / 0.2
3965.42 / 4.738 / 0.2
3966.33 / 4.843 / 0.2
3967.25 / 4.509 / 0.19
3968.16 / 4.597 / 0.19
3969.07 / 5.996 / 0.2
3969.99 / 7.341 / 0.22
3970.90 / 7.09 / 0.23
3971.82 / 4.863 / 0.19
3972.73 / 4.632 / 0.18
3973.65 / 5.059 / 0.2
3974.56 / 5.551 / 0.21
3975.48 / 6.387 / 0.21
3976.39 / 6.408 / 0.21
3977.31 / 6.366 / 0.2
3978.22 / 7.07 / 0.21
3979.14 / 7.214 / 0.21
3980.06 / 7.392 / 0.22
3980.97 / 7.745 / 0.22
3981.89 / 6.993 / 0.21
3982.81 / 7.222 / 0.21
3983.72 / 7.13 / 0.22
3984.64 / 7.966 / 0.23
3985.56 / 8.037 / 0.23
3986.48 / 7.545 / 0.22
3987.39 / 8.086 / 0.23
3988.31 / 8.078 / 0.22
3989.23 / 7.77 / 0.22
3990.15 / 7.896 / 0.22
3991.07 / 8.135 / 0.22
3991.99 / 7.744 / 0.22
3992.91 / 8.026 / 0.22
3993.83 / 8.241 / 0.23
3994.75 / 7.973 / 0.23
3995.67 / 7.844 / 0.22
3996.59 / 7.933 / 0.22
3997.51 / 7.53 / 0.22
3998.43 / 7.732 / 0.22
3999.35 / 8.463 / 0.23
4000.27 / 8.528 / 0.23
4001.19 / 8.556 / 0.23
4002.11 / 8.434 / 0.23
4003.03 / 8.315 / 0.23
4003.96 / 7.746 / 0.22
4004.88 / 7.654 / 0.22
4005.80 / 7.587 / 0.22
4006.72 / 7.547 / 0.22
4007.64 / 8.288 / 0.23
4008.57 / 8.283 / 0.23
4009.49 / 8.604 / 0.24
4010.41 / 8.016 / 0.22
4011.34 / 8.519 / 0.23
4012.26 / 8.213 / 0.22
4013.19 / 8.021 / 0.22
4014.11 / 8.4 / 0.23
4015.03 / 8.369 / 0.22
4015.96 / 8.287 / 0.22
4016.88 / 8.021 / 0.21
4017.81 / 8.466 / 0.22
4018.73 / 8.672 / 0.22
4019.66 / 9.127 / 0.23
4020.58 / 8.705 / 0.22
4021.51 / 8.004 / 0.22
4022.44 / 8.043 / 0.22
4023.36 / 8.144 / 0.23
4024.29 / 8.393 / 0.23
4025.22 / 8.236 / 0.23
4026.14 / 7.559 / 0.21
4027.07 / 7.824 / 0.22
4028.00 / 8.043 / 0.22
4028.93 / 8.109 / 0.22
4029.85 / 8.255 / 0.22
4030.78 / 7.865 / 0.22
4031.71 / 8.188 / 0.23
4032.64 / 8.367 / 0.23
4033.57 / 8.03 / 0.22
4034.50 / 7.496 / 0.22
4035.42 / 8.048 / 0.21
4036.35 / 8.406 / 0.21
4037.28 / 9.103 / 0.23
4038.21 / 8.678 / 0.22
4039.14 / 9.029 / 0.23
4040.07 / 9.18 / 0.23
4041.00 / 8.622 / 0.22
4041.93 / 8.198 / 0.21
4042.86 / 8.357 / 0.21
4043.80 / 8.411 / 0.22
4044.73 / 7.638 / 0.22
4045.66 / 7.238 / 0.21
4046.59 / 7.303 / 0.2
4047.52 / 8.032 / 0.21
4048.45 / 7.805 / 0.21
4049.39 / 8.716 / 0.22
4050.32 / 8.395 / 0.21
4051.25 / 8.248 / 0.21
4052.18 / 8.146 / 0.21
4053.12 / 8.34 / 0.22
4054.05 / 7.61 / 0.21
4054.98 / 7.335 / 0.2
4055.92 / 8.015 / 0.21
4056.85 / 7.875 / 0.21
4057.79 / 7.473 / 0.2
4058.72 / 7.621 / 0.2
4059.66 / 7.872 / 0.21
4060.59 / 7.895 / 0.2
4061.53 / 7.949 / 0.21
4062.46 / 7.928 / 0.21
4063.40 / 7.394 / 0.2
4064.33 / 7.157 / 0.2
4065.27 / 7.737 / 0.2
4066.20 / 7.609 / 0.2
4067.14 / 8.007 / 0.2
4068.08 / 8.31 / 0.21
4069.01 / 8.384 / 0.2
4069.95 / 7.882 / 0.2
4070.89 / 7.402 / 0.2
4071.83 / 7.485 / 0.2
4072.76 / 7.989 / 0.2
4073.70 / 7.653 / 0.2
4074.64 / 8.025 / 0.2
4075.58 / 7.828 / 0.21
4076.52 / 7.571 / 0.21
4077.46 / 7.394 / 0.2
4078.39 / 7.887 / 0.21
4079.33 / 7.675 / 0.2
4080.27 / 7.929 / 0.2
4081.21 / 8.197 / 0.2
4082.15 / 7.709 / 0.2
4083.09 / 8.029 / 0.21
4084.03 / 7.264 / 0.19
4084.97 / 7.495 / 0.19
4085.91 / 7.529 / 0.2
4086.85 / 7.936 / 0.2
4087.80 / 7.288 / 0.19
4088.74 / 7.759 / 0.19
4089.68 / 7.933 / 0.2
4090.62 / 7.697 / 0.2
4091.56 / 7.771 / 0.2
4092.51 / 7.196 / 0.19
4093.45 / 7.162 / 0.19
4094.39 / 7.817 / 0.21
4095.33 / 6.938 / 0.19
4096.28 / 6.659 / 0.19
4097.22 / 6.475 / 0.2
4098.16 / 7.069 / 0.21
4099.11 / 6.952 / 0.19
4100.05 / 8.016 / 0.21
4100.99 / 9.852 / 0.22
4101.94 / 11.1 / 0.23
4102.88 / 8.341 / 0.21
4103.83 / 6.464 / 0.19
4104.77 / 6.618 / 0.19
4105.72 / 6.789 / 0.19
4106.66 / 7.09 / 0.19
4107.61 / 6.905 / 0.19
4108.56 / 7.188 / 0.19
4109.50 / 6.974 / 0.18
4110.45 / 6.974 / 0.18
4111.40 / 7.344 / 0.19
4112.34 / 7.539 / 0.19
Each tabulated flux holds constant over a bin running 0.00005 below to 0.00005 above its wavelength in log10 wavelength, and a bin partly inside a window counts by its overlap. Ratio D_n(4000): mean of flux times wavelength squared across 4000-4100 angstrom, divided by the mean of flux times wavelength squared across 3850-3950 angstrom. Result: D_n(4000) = 1.21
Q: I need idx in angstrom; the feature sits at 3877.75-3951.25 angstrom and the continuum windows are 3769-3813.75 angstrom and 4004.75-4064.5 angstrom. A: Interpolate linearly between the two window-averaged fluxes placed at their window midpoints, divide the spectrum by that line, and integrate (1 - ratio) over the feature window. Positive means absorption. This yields 5.7 angstrom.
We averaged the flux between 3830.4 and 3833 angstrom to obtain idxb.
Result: 5.83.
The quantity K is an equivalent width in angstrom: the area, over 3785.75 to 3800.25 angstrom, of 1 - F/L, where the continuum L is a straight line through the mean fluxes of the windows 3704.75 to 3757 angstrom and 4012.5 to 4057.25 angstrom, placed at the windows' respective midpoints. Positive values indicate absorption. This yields 2.0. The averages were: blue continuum 7.27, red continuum 8.2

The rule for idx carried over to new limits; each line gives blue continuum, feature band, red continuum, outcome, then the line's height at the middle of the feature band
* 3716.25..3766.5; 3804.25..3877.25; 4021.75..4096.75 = 5.64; 7.61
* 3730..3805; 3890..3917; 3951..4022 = -1.71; 7.06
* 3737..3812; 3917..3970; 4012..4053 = 8.46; 7.72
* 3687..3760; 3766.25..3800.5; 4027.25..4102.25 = 2.29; 7.22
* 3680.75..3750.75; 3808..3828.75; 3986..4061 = 0.65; 7.35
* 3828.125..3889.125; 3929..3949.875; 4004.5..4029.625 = 3.42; 7.56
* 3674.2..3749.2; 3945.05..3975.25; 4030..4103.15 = 4.79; 7.61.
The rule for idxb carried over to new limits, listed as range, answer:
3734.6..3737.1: 5.28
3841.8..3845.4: 6.68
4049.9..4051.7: 8.33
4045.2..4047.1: 7.3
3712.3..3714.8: 6.05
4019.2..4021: 8.95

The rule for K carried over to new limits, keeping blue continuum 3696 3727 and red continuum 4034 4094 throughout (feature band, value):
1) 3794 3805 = 1.7 angstrom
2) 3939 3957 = 1.1 angstrom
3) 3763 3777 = 1.3 angstrom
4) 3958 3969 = 2.8 angstrom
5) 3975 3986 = 0.8 angstrom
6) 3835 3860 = 1.7 angstrom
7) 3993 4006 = -0.5 angstrom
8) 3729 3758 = 2.0 angstrom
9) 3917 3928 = 0.7 angstrom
